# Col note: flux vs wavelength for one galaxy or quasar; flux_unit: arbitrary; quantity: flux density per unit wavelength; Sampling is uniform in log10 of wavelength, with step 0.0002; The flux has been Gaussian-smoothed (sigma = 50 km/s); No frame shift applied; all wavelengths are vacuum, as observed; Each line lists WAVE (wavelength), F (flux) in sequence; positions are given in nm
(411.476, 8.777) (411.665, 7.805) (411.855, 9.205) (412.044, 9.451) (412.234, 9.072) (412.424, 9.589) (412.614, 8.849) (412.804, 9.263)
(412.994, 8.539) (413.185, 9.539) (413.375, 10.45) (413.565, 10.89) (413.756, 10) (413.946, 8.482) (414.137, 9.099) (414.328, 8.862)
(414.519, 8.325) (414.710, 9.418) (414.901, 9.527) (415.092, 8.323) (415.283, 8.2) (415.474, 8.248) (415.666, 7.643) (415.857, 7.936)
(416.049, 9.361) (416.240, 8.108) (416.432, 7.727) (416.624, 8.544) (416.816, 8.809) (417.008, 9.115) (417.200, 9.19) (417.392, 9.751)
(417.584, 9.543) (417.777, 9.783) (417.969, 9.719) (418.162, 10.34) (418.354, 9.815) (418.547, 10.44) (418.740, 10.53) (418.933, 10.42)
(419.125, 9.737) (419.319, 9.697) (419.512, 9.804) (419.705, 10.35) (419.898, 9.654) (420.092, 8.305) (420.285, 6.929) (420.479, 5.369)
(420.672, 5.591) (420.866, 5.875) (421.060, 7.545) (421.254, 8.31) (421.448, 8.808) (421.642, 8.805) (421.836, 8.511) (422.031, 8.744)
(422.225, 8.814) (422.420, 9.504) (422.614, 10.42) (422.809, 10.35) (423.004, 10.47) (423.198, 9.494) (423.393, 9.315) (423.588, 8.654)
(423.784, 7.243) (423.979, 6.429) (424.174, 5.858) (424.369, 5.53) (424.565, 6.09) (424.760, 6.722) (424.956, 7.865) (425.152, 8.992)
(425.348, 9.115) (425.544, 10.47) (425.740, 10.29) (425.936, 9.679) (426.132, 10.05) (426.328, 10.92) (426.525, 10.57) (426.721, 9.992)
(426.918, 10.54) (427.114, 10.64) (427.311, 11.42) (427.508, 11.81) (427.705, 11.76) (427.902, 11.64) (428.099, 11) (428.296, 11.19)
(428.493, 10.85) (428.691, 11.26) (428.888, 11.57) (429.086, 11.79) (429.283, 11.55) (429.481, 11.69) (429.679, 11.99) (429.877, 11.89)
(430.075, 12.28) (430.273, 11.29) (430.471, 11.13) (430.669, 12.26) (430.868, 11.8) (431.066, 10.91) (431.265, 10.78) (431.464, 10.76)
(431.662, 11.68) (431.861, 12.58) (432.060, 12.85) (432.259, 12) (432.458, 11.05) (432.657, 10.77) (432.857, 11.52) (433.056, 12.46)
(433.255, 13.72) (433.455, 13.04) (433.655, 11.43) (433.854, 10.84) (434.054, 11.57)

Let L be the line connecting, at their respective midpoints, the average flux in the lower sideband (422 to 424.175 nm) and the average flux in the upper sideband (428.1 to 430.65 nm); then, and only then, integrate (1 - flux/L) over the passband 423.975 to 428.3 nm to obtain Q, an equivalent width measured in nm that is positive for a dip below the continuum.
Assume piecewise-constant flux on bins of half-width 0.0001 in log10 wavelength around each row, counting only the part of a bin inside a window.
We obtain 0.304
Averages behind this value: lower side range 8.9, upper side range 11.5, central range 9.54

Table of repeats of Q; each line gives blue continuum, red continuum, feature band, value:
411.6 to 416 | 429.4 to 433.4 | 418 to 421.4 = 0.392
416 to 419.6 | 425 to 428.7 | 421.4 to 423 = 0.112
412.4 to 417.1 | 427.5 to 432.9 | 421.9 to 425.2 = 0.678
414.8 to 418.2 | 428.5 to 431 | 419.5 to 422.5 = 0.514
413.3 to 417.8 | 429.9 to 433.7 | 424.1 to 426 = 0.461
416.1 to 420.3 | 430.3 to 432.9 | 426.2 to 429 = -0.043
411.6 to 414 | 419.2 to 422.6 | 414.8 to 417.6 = 0.086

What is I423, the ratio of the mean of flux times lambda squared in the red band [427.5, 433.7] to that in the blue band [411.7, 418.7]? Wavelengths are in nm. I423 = 1.4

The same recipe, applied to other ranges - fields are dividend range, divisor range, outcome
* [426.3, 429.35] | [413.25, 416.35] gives 1.33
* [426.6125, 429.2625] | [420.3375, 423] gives 1.40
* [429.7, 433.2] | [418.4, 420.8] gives 1.39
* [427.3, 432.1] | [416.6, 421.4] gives 1.36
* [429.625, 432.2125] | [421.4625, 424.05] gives 1.35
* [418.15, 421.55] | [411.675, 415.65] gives 0.98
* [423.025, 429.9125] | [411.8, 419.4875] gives 1.13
